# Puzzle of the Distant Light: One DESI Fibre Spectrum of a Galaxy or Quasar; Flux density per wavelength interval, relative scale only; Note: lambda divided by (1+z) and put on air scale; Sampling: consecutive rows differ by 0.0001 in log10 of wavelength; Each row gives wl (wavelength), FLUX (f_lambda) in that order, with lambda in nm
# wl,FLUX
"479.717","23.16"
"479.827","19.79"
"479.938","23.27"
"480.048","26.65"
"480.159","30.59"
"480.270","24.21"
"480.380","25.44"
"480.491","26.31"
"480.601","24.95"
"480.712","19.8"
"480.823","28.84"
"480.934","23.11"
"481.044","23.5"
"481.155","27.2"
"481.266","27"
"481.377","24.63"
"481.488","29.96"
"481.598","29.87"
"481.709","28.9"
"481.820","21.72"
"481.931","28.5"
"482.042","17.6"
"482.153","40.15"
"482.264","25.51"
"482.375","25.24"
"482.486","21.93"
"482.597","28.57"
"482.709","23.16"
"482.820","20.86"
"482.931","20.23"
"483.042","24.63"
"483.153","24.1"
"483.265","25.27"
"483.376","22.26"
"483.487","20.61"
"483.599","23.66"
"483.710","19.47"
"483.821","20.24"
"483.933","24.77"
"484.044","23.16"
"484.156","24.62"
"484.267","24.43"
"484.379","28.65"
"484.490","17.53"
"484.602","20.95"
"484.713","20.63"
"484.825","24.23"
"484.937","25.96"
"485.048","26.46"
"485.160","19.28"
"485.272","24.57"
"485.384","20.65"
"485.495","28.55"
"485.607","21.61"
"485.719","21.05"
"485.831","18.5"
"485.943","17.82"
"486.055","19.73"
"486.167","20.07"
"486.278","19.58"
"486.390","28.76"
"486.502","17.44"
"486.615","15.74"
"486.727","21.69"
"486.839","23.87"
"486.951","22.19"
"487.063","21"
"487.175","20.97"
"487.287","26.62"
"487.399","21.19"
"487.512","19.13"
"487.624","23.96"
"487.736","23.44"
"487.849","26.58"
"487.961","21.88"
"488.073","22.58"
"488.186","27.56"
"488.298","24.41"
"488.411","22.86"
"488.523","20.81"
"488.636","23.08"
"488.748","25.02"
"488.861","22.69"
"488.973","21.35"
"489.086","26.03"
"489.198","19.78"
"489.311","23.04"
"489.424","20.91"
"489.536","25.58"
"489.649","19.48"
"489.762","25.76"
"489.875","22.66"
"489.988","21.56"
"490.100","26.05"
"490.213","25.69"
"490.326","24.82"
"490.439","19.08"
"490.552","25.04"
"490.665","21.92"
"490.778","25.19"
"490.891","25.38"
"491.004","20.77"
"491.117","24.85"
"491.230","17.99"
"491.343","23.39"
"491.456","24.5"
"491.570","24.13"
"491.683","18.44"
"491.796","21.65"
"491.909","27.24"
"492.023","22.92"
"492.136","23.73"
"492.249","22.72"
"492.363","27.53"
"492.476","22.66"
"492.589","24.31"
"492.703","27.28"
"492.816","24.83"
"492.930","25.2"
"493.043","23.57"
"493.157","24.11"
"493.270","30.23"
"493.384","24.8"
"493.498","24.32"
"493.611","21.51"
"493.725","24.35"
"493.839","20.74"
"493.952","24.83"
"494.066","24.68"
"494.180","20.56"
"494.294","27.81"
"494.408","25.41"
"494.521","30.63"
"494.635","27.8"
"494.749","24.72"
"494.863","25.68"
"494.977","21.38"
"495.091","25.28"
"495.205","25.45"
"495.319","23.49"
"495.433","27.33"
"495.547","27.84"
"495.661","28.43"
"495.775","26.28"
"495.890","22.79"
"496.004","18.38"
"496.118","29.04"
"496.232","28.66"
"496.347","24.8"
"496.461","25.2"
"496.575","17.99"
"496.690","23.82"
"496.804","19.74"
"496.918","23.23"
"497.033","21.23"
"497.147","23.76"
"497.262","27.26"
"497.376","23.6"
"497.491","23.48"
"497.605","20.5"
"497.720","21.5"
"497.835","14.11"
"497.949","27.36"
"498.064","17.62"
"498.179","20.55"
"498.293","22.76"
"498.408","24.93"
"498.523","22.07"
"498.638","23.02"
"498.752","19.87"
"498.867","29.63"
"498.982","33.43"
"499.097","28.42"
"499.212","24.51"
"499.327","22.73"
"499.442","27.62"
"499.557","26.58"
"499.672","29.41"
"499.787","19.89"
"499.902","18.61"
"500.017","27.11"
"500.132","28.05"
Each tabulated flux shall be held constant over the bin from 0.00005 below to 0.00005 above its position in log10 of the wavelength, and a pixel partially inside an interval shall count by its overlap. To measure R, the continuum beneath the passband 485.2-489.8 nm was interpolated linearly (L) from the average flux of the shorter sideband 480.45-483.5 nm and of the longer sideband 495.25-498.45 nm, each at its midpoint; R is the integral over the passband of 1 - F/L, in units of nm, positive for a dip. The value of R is 0.41 nm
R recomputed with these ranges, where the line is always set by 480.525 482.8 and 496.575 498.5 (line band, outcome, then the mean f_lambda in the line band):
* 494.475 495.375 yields -0.11 nm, 25.5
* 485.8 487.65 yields 0.27 nm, 21.1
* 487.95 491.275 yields 0.12 nm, 23.2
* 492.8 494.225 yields -0.07 nm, 24.1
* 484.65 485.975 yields 0.13 nm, 22.5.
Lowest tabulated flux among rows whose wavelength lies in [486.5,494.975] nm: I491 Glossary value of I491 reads 15.74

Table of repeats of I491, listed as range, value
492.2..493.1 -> 22.66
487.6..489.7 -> 19.48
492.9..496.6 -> 17.99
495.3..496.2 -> 18.38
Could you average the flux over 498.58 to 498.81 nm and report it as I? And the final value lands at 21.5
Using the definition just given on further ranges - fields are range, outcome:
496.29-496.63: 22.7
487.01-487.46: 22.4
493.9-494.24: 23.3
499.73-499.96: 19.3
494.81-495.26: 24.4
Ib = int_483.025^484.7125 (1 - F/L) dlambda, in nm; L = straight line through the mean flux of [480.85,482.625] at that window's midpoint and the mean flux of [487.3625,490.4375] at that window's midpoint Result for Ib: 0.18 nm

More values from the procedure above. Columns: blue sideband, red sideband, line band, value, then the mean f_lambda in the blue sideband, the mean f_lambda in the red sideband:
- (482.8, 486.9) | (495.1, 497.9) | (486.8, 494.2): -0.17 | 22.2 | 23.7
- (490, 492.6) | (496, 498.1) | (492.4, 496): -0.29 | 23.4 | 22.9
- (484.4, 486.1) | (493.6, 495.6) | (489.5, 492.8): 0.05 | 22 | 25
